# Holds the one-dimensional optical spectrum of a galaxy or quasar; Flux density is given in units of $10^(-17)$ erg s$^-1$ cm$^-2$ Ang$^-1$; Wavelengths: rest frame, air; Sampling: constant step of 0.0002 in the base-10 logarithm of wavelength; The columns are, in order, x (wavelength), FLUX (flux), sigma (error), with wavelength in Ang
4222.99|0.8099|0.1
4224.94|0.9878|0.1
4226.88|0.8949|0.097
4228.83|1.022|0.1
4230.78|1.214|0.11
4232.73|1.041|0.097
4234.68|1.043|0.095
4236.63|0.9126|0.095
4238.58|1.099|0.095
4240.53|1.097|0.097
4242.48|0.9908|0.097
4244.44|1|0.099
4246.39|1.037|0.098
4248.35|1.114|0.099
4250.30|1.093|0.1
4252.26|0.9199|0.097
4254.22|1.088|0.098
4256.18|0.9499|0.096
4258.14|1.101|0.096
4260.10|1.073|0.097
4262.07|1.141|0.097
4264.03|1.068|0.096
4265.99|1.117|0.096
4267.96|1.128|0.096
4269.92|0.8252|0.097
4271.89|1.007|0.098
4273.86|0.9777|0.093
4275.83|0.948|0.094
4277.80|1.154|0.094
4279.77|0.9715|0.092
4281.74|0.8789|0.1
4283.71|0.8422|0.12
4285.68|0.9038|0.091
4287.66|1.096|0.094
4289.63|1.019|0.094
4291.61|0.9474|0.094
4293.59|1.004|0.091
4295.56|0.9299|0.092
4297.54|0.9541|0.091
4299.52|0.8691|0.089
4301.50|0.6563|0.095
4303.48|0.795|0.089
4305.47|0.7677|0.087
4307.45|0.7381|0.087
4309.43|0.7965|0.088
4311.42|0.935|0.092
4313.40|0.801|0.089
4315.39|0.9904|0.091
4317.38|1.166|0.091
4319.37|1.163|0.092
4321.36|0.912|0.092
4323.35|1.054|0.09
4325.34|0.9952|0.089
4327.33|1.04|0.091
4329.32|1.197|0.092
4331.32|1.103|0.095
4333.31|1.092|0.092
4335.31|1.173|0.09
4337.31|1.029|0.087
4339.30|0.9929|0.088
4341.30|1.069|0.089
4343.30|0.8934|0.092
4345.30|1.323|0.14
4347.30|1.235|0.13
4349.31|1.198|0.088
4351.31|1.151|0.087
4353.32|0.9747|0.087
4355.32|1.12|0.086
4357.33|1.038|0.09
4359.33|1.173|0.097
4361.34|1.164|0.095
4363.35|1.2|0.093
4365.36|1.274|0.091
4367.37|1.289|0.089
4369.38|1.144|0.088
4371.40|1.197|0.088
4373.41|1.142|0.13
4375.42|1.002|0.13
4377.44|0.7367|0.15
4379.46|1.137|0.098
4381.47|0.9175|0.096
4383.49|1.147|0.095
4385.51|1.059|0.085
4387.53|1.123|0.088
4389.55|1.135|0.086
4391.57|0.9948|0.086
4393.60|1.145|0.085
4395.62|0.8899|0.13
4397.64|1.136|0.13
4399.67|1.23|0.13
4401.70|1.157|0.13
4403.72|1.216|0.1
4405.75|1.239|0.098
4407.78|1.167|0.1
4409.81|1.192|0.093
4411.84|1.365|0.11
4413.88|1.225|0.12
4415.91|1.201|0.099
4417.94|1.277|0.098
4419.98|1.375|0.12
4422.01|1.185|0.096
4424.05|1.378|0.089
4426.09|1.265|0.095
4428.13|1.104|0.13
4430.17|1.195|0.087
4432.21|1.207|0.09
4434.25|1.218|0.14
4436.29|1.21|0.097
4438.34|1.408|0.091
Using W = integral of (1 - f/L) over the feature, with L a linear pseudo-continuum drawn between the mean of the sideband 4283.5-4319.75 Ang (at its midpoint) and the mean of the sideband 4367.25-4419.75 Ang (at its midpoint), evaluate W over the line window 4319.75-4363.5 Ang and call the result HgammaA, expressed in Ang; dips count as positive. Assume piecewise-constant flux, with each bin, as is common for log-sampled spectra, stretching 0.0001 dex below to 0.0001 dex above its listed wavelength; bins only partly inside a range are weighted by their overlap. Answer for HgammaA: -3.8 Ang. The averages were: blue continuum 0.912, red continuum 1.13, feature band 1.1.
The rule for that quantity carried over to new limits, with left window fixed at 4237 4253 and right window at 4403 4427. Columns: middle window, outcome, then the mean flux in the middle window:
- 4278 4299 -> 2.6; 0.96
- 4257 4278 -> 0.5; 1.04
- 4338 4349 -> 0.6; 1.11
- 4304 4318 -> 3.1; 0.874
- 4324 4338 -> 0.7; 1.09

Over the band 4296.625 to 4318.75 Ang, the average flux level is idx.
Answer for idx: 0.866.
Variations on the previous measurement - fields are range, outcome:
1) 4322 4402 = 1.1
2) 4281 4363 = 1.01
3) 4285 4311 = 0.883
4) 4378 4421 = 1.15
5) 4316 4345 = 1.07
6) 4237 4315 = 0.969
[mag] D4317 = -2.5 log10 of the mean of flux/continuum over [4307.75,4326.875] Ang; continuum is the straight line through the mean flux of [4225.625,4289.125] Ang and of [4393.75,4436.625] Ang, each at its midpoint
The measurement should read 0.13 mag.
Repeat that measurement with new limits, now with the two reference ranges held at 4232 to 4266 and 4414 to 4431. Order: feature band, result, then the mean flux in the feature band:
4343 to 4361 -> 0.031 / 1.13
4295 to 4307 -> 0.325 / 0.821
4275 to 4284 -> 0.121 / 0.968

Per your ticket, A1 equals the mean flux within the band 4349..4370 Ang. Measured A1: 1.16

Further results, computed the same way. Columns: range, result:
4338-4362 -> 1.11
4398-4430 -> 1.23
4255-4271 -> 1.05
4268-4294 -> 0.972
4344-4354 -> 1.17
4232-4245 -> 1.03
